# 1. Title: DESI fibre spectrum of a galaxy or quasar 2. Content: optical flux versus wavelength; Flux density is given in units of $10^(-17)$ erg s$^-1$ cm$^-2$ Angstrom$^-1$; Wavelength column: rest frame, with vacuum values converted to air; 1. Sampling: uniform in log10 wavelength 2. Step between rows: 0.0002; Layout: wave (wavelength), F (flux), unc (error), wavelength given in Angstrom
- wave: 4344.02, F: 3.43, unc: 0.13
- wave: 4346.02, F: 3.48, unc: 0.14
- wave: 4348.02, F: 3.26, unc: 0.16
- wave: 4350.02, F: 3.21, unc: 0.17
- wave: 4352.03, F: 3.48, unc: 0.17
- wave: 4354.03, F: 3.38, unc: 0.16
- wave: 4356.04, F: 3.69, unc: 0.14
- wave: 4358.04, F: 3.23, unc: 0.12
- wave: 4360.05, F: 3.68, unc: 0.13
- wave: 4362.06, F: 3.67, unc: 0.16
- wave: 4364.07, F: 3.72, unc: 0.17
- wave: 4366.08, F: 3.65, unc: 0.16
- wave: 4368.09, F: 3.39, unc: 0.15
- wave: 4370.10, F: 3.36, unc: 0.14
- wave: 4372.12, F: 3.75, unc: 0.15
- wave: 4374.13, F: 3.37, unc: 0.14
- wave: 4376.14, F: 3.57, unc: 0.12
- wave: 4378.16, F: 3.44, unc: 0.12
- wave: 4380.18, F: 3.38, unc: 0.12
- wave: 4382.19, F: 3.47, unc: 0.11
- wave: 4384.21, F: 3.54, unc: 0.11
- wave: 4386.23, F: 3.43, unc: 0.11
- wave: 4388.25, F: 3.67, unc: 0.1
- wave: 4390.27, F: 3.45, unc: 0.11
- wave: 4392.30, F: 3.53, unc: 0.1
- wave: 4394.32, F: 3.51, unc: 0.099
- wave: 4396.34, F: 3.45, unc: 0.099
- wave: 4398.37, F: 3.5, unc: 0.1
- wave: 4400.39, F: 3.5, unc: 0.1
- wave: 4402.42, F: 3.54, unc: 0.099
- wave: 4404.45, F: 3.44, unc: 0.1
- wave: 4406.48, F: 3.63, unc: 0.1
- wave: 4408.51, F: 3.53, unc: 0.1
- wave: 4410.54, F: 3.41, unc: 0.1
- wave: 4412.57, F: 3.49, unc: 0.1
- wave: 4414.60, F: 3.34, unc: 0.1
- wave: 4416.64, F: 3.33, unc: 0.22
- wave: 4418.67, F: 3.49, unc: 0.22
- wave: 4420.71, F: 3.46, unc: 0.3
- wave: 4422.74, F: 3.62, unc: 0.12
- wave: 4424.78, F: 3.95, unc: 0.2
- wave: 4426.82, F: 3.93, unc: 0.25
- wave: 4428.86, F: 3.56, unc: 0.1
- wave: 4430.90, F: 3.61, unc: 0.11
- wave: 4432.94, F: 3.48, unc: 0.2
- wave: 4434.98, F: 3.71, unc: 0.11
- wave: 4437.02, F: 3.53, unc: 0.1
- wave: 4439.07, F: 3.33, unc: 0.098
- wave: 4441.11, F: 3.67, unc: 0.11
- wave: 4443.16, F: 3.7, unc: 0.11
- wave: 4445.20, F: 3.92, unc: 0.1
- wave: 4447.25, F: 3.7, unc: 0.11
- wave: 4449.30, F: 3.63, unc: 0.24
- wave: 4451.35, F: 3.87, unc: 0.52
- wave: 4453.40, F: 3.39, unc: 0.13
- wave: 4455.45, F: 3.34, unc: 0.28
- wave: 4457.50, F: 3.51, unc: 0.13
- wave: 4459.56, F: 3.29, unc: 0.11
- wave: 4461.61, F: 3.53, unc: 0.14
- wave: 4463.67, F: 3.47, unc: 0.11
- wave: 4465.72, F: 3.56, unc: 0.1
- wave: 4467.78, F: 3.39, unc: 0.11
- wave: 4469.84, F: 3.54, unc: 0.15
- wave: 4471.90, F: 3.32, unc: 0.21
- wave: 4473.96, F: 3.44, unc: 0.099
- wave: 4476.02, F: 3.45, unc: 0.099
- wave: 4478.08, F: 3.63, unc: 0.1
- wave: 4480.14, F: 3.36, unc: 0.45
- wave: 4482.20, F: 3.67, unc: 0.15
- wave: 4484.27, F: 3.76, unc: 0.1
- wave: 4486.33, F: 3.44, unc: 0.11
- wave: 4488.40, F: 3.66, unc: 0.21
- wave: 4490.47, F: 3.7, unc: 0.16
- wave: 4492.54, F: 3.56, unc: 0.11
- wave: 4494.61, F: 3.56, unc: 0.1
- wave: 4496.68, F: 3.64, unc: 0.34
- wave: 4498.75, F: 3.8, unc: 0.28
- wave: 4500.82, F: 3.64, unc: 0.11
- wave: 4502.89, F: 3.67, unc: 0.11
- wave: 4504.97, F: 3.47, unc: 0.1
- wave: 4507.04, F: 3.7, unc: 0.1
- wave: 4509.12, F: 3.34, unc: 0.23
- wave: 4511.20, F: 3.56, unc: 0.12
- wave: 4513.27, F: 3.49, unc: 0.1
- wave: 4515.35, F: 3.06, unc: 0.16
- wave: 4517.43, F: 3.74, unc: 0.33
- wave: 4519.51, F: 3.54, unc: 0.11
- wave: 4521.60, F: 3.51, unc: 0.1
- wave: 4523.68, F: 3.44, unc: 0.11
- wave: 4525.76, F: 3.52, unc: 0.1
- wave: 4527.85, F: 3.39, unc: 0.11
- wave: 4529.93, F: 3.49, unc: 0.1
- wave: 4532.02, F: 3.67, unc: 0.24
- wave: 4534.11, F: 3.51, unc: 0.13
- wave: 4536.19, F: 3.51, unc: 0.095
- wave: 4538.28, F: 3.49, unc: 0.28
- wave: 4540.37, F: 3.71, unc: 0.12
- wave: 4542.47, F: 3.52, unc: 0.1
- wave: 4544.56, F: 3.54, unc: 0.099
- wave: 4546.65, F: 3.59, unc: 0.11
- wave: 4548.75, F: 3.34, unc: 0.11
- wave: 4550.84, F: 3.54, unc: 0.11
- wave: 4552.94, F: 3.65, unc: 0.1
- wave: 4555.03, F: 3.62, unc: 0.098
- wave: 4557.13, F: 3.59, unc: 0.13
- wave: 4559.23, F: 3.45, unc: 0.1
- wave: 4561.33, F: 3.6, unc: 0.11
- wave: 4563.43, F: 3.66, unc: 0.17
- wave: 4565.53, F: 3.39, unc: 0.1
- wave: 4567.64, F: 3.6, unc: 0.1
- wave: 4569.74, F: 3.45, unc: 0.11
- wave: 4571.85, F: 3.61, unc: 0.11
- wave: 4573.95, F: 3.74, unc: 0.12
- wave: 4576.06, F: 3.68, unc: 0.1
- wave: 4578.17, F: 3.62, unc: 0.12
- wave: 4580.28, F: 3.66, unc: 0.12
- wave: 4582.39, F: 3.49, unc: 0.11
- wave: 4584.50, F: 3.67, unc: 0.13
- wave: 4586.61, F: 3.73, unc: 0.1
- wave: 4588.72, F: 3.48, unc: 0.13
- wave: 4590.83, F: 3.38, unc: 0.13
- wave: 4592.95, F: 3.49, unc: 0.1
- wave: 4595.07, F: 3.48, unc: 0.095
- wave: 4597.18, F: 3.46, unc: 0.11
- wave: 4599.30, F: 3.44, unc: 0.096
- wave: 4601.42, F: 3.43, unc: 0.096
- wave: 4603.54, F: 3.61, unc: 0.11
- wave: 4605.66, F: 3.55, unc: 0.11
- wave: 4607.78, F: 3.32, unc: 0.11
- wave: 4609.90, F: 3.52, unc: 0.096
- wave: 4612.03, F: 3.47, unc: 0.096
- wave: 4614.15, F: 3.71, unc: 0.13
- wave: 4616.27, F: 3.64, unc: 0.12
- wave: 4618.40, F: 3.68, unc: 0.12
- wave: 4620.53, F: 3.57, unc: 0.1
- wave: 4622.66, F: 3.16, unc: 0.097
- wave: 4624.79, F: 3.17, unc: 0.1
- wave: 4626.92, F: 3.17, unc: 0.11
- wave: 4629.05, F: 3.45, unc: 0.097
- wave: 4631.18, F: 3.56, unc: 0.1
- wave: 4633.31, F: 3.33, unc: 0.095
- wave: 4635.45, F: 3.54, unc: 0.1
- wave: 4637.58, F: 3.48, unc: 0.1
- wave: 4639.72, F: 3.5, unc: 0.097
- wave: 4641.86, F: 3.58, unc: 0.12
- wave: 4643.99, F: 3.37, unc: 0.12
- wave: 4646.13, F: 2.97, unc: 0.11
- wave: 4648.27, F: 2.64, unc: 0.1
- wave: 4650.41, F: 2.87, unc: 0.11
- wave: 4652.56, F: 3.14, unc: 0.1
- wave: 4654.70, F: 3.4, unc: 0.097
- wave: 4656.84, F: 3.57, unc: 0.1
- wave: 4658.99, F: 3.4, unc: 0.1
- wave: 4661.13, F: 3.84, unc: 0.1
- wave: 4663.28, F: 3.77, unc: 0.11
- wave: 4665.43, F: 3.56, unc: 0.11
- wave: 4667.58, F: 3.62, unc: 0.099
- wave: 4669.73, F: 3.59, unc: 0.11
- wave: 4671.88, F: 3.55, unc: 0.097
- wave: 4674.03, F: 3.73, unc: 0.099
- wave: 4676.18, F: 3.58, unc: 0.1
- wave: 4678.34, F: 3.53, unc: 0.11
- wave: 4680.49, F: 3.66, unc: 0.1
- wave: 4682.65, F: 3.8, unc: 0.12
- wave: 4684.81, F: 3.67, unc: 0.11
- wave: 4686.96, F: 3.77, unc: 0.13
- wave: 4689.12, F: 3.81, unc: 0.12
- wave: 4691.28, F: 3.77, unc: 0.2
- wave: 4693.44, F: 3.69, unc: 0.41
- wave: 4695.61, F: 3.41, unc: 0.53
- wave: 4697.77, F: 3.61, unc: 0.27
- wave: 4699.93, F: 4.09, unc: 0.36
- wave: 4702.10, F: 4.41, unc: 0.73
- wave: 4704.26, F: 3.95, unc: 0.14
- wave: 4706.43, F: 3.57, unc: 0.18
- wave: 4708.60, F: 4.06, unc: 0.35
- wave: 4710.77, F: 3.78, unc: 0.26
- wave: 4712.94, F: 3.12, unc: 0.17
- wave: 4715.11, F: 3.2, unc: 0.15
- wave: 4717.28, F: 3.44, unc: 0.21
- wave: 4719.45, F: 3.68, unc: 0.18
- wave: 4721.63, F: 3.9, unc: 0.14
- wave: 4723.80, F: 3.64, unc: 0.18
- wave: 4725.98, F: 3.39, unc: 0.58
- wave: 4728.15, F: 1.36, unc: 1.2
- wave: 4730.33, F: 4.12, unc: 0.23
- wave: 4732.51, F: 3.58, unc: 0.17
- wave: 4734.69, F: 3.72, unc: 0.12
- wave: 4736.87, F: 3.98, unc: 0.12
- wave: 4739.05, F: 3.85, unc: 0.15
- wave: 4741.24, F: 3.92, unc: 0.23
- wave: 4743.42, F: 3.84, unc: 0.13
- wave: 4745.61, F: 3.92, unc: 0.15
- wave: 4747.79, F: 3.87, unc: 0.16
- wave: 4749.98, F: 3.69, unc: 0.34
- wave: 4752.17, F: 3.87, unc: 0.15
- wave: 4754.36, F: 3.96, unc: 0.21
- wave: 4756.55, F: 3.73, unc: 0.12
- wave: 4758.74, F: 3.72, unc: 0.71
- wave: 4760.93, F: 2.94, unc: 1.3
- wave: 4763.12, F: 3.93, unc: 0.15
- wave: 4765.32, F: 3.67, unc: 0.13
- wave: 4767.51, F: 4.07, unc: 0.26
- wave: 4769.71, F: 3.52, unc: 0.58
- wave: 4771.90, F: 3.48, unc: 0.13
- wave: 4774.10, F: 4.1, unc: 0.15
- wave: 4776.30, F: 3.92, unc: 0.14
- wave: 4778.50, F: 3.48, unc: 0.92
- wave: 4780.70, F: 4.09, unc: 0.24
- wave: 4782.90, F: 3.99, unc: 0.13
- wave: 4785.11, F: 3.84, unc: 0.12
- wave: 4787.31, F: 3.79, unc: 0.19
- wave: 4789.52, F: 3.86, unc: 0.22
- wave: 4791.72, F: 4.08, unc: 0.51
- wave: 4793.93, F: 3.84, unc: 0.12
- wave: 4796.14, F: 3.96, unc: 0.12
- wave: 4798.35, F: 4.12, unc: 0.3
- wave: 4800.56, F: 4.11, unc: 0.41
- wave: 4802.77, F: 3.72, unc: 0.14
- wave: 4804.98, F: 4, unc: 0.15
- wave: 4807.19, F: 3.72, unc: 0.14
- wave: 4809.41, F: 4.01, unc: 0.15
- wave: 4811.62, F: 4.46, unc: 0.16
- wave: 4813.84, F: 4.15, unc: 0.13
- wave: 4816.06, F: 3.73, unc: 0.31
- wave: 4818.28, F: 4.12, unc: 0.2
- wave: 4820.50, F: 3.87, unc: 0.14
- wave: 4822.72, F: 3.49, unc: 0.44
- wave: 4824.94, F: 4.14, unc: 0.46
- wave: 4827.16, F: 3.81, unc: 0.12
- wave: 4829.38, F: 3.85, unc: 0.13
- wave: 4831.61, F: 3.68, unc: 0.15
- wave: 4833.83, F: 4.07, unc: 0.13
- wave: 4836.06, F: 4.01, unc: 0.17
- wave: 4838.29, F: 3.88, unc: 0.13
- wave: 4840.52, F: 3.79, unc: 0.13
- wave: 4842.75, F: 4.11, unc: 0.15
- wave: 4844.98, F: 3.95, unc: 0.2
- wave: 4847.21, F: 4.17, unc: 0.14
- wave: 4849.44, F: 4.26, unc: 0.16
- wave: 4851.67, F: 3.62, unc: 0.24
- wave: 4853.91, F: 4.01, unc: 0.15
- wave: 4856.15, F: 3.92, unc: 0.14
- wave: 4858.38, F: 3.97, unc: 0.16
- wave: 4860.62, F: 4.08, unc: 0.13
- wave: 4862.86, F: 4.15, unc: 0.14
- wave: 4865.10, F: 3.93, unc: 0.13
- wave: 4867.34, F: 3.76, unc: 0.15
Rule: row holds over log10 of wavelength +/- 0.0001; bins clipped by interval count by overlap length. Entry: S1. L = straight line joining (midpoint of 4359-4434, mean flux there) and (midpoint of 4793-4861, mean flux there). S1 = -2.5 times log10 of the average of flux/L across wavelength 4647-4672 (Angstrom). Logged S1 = 0.12 mag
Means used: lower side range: 3.54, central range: 3.4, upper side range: 3.95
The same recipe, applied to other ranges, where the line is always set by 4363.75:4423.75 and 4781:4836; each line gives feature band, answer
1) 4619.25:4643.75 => 0.10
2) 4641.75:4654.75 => 0.22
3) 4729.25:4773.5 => 0.03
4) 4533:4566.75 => 0.04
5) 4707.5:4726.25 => 0.07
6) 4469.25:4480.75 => 0.04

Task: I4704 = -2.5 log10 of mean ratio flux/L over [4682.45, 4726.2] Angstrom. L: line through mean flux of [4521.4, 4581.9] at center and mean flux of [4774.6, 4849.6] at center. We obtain 0.02 mag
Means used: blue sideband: 3.56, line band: 3.71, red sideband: 3.94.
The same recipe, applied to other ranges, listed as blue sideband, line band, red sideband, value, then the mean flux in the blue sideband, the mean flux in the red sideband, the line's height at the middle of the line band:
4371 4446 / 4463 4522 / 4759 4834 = 0.02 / 3.55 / 3.87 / 3.62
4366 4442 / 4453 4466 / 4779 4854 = 0.04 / 3.53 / 3.95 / 3.58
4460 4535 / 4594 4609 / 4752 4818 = 0.06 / 3.53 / 3.87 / 3.65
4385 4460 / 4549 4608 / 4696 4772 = 0.02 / 3.55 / 3.67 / 3.61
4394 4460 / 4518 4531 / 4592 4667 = 0.00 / 3.56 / 3.43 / 3.49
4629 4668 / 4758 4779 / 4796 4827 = 0.04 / 3.39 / 3.97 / 3.82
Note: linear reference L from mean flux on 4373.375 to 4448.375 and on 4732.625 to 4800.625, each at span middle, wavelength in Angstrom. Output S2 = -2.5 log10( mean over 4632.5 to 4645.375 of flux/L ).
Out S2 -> 0.08 mag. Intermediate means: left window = 3.55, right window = 3.83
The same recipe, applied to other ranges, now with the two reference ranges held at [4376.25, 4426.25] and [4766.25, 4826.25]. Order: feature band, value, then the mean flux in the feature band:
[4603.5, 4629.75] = 0.082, 3.46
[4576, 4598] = 0.043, 3.55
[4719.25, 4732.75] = 0.149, 3.35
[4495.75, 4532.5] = 0.027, 3.53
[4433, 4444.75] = -0.015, 3.6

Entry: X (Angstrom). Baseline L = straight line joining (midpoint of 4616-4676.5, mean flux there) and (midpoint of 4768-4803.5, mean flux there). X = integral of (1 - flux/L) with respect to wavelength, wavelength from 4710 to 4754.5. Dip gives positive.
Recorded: 1.2 Angstrom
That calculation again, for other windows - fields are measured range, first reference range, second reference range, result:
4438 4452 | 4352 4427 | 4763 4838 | -0.43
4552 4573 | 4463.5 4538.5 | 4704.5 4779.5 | 0.01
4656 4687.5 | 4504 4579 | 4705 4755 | -0.36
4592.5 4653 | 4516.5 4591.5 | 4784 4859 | 4.41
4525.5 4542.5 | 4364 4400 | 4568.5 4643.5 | -0.14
